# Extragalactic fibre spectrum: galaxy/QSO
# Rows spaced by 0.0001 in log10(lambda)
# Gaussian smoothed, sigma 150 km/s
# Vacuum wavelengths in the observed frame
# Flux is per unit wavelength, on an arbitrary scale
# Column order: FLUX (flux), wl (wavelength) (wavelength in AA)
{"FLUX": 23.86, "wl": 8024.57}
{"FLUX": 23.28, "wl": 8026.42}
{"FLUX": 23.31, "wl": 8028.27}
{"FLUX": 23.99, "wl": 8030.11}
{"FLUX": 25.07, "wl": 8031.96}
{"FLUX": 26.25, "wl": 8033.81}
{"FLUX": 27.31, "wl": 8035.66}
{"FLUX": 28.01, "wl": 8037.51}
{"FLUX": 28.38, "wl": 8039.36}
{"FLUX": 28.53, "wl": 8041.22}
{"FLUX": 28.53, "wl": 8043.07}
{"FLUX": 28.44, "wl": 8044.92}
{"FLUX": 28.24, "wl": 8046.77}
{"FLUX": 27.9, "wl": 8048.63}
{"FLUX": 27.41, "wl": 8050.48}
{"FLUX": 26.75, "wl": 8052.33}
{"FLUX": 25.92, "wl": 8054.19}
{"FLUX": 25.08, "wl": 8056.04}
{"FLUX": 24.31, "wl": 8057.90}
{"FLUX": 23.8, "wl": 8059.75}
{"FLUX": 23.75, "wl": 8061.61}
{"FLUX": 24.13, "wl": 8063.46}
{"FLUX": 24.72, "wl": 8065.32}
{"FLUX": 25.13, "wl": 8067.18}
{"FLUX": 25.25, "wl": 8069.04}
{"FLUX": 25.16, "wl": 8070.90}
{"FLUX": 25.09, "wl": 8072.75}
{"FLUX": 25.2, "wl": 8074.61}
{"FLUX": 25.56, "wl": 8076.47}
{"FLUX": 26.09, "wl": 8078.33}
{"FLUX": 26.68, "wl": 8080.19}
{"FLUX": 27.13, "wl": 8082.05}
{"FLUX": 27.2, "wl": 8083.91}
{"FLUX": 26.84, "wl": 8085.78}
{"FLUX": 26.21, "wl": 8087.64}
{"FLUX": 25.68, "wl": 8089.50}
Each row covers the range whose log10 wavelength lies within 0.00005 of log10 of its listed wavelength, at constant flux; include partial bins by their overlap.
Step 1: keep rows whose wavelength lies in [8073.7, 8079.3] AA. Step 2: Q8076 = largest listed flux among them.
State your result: 26.09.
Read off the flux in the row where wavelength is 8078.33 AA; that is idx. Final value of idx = 26.09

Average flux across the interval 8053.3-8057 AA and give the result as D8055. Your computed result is 25.5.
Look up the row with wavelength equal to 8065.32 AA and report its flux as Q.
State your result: 24.72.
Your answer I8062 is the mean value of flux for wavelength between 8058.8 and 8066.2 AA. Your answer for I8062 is 24.1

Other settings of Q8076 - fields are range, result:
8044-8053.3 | 28.44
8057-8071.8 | 25.25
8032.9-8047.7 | 28.53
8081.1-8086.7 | 27.2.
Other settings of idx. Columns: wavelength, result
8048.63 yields 27.9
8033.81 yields 26.25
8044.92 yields 28.44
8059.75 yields 23.8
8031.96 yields 25.07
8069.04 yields 25.25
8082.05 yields 27.13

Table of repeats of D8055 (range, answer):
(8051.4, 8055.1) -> 26.3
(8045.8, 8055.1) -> 27.2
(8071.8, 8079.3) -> 25.5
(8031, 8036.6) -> 26.2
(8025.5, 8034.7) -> 24.4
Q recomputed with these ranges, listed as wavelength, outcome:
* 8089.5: 25.68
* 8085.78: 26.84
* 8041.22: 28.53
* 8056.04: 25.08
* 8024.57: 23.86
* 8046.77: 28.24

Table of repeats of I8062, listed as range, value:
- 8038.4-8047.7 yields 28.4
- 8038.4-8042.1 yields 28.4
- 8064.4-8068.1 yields 24.9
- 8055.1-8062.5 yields 24.2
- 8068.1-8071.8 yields 25.2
